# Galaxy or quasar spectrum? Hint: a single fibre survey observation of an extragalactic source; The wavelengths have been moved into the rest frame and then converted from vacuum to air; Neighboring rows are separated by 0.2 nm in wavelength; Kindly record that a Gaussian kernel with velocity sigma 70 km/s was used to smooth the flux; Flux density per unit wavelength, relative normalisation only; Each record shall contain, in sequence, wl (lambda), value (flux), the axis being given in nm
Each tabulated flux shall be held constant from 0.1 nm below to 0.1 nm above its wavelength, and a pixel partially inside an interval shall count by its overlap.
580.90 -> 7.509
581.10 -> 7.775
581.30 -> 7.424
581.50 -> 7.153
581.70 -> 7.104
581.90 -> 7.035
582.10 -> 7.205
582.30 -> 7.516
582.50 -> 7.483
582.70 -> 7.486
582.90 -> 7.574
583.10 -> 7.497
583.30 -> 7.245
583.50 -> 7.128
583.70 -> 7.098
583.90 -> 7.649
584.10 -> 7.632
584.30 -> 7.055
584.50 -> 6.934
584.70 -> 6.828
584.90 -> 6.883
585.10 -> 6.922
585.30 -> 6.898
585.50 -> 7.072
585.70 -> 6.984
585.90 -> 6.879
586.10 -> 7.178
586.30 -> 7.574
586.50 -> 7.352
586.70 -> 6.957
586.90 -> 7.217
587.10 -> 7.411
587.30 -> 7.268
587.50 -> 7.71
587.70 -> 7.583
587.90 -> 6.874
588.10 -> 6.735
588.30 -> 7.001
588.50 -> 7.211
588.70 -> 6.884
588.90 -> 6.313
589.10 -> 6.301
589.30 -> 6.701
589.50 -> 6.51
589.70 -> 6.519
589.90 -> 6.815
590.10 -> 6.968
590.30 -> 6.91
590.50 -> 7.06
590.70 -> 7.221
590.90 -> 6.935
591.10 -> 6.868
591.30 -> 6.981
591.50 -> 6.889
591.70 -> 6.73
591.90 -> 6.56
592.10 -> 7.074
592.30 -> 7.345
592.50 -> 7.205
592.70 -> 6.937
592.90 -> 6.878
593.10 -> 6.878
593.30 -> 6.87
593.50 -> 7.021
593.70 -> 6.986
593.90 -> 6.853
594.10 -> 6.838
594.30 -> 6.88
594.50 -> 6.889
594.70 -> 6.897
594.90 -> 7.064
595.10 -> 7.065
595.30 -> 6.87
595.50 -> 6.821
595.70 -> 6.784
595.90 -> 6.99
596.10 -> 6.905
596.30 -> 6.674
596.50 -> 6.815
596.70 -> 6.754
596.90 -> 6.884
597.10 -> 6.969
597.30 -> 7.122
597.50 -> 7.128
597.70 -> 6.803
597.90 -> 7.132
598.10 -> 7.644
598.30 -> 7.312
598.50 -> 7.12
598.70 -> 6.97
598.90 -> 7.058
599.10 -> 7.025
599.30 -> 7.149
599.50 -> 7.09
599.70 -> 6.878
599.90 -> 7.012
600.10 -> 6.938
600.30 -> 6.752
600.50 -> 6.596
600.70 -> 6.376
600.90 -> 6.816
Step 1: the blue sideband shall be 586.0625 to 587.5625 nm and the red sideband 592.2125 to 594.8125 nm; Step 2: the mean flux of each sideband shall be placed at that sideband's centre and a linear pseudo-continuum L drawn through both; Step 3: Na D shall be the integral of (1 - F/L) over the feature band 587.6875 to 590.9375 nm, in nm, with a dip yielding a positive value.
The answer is 0.16 nm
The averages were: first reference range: 7.33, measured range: 6.83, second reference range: 6.96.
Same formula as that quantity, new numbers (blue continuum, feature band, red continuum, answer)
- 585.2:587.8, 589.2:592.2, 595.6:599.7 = 0.127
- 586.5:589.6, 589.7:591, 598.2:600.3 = 0.010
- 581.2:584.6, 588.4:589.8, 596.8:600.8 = 0.108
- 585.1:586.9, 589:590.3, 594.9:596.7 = 0.067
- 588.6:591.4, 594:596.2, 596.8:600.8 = 0.000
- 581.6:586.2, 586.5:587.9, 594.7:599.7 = -0.036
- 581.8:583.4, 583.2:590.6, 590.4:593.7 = 0.163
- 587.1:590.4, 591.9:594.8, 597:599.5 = 0.023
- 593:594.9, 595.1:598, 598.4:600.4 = 0.018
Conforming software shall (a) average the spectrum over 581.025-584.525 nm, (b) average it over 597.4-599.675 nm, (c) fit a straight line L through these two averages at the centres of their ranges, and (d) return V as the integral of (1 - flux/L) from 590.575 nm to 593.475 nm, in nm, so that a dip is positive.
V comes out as 0.10 nm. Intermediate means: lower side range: 7.34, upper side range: 7.12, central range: 6.96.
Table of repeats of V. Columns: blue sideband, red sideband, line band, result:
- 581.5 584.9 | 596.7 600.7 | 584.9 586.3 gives 0.039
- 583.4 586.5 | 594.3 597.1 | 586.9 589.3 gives 0.011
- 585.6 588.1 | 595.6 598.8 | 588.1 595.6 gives 0.247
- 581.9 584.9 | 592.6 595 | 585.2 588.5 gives -0.003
